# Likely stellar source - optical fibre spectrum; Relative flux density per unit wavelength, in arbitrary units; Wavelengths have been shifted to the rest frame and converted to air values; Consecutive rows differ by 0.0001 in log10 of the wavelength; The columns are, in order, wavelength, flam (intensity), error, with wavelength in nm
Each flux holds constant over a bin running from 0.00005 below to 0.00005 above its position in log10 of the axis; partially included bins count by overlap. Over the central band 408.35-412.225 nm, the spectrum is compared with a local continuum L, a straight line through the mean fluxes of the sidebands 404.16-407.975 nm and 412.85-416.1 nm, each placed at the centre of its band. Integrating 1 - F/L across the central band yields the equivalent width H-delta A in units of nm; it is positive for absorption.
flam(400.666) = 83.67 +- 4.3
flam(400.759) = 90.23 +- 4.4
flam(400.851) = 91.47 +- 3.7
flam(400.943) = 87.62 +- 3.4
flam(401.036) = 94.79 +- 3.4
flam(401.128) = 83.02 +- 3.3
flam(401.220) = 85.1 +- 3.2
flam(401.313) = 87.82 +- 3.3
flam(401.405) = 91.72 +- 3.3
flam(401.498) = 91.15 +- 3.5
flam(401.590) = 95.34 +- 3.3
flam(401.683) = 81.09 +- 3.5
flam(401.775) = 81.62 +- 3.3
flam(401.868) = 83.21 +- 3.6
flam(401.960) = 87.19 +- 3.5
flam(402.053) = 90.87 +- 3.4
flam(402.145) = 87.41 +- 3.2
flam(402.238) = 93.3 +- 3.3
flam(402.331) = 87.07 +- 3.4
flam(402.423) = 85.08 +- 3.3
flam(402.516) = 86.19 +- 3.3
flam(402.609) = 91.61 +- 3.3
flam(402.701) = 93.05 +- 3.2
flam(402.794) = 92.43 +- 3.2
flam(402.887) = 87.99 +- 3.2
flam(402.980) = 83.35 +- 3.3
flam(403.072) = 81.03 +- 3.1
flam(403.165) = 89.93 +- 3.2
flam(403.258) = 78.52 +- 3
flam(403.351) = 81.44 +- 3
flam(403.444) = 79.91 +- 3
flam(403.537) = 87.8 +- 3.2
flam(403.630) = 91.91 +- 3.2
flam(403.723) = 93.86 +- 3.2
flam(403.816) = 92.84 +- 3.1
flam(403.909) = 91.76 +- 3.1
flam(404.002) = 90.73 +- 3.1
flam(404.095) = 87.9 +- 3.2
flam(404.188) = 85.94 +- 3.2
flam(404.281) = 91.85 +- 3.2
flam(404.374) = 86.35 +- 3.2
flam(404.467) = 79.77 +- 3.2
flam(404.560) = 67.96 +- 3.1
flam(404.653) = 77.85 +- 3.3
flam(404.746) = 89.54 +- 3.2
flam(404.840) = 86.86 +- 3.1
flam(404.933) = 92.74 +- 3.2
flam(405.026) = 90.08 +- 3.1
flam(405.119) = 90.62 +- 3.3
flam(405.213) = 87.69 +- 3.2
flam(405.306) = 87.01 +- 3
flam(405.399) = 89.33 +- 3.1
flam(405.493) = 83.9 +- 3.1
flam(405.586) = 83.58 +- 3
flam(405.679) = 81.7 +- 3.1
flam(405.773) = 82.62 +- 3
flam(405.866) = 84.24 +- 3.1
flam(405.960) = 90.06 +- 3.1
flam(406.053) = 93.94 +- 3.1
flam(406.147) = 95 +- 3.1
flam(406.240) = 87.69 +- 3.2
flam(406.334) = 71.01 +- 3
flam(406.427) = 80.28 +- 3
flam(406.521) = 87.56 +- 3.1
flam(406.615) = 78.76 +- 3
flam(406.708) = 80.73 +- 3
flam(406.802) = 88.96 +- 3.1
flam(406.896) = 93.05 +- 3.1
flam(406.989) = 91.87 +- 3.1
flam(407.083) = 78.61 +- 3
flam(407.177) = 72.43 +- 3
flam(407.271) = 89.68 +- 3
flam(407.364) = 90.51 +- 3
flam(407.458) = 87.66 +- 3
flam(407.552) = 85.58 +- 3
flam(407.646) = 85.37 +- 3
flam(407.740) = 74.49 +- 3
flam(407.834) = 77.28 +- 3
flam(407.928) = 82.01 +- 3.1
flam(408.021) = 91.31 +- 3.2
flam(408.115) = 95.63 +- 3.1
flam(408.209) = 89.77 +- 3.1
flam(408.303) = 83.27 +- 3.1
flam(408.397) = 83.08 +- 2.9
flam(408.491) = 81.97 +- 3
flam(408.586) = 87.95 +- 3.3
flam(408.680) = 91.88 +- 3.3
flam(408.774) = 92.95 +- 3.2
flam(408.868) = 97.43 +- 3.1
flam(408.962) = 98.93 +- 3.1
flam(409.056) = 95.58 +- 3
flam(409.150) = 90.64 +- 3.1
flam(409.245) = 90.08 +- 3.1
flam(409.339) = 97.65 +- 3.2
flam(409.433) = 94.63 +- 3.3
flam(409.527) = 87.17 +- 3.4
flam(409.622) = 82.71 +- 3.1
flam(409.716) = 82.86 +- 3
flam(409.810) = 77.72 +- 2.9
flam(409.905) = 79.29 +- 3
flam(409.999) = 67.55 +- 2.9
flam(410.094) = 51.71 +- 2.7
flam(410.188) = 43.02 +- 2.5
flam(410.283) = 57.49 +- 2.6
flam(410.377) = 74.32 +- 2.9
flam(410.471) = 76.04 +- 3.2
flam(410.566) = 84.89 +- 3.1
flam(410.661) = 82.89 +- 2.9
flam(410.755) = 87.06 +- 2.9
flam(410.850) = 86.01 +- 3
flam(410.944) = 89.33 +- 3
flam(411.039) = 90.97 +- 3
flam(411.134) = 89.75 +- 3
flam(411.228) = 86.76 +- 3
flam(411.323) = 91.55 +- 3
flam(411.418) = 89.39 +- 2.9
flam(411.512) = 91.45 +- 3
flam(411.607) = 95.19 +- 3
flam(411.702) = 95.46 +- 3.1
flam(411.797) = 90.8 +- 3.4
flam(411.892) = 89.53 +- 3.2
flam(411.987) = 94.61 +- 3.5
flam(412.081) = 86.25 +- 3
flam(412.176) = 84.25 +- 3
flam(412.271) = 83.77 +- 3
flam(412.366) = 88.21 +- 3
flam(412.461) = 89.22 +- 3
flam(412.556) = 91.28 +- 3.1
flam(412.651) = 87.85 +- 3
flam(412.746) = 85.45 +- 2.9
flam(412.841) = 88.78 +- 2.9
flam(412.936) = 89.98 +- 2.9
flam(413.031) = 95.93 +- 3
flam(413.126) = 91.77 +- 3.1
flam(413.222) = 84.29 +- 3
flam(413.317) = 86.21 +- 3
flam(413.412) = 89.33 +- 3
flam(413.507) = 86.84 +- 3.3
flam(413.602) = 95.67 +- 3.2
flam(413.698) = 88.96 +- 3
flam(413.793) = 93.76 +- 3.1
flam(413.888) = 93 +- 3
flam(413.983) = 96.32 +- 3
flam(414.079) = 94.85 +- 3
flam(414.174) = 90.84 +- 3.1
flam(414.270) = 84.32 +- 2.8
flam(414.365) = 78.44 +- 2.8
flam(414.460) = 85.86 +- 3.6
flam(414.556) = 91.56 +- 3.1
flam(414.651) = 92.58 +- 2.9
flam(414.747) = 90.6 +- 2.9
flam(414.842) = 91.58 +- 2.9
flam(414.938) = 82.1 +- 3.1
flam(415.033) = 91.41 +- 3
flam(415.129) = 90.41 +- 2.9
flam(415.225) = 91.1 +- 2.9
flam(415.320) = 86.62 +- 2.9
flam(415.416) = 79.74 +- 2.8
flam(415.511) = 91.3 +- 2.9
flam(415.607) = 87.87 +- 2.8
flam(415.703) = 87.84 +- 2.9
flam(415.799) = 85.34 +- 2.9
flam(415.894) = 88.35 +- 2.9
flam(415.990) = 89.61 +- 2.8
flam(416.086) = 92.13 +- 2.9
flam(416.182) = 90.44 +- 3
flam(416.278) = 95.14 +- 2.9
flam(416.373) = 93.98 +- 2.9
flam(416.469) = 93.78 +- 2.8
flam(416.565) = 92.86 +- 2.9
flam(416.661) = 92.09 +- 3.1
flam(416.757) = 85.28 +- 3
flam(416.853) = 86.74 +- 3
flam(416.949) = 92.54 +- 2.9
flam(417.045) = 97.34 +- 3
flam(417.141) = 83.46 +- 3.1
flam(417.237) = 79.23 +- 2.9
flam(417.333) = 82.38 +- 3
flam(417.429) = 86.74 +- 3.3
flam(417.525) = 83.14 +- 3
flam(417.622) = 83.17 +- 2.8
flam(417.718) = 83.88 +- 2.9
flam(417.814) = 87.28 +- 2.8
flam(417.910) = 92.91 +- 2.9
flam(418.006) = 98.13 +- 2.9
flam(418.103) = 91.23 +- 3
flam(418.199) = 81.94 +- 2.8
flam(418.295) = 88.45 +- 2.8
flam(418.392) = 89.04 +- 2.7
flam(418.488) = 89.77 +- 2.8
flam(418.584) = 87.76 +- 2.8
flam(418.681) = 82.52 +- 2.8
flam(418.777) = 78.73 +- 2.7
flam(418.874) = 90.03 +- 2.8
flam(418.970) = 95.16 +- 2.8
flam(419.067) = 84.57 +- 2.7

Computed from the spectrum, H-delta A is 0.09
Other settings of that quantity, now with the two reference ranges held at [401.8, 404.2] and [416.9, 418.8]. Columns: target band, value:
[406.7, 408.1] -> 0.04 nm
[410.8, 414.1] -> -0.10 nm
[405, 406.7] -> 0.04 nm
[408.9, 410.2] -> 0.07 nm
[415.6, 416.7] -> -0.05 nm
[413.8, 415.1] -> -0.04 nm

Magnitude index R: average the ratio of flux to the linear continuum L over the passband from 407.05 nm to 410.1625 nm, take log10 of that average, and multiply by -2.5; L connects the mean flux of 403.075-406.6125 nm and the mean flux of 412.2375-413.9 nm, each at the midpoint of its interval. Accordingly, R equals 0.03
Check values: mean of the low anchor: 86.1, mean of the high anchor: 89.4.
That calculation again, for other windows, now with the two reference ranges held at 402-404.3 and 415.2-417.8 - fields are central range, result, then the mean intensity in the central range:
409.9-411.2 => 0.16 mag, 75.8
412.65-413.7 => -0.01 mag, 89.3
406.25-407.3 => 0.07 mag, 83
